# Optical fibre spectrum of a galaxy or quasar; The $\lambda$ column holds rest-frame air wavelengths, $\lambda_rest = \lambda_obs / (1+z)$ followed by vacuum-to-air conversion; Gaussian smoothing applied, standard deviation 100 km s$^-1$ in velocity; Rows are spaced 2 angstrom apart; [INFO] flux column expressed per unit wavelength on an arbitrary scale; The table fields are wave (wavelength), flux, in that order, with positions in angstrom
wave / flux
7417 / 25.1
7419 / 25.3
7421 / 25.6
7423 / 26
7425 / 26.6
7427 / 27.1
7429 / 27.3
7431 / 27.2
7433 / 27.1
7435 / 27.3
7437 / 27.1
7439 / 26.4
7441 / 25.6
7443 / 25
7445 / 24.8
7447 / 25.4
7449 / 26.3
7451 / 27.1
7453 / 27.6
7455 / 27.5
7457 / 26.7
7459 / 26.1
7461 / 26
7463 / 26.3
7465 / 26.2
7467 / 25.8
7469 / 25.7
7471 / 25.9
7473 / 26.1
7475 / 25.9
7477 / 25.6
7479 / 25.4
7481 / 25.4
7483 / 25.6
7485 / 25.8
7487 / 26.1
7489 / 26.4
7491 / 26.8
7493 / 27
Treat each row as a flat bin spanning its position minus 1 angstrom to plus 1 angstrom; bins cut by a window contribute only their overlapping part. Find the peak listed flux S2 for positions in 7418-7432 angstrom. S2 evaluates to 27.3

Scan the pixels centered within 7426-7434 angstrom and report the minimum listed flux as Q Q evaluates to 27.1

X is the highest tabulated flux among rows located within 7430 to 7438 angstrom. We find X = 27.3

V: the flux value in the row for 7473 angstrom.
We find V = 26.1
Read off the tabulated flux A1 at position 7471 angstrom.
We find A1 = 25.9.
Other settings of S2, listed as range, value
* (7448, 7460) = 27.6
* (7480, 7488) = 26.1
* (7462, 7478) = 26.3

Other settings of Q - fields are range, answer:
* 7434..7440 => 26.4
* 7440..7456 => 24.8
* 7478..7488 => 25.4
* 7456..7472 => 25.7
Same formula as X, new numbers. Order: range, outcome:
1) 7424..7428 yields 27.1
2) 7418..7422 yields 25.6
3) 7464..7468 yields 26.2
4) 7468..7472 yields 25.9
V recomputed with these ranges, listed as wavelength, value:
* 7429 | 27.3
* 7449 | 26.3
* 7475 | 25.9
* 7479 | 25.4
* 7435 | 27.3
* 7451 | 27.1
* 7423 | 26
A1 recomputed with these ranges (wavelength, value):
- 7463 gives 26.3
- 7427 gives 27.1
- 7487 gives 26.1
